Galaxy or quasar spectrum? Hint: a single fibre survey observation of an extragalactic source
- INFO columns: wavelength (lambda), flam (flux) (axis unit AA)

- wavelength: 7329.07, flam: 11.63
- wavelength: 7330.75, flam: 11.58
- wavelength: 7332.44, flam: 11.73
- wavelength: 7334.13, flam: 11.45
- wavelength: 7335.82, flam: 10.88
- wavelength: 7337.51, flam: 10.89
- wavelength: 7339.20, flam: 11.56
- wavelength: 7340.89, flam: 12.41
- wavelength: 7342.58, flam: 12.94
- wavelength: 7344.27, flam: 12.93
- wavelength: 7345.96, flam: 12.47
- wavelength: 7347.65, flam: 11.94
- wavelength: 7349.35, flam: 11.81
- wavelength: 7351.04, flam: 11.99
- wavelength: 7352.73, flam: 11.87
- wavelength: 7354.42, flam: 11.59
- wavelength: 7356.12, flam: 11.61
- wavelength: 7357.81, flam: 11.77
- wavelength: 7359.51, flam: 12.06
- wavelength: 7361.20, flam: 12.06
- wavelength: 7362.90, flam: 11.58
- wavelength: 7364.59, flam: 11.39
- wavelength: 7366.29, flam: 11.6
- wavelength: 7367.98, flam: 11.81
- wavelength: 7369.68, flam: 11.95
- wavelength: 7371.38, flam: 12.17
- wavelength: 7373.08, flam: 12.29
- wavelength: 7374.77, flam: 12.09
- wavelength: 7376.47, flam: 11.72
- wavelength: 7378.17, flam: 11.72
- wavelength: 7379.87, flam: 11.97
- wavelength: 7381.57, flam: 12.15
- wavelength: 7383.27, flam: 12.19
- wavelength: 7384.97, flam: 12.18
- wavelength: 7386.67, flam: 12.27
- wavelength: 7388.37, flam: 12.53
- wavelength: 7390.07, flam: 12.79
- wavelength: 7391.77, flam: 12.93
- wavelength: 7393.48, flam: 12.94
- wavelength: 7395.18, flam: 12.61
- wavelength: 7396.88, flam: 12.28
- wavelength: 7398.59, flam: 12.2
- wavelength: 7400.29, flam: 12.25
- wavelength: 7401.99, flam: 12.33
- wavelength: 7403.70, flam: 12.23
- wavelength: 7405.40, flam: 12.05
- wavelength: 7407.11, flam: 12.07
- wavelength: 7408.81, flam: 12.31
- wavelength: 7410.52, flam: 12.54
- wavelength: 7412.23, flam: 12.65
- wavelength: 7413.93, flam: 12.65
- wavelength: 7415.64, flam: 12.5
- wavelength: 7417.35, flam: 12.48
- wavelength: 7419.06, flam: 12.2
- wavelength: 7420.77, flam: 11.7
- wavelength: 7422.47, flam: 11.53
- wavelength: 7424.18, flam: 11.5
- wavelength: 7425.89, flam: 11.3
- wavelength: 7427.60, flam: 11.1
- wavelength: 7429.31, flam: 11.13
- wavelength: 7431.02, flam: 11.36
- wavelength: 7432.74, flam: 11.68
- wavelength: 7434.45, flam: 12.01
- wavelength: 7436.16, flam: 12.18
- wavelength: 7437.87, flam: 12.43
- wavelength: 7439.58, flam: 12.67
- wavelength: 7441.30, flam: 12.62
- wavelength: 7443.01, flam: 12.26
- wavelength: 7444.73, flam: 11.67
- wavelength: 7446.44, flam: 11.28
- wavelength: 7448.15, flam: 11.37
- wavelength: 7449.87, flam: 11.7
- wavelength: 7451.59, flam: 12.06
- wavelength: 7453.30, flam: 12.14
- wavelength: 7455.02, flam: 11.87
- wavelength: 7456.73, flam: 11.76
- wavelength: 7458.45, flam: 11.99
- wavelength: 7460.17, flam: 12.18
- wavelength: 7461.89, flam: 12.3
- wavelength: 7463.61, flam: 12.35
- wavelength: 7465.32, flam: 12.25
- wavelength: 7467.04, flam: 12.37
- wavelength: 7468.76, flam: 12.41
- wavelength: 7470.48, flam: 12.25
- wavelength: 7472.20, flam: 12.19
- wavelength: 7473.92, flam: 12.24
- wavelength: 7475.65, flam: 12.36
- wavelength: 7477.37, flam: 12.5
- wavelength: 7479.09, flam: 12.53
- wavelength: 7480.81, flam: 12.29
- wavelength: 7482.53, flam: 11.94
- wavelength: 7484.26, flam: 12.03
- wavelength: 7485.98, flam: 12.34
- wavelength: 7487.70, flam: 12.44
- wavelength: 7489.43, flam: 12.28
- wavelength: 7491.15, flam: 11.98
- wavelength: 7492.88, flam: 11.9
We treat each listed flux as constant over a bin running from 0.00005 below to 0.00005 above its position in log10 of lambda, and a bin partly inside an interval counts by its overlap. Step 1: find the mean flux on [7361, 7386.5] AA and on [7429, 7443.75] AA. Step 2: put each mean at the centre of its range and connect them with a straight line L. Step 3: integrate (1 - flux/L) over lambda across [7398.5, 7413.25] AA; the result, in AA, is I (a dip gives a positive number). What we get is -0.4 AA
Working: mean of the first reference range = 11.9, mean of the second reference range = 12.1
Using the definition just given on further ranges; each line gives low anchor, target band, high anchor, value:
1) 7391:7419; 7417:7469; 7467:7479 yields 1.92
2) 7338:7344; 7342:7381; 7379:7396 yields 1.24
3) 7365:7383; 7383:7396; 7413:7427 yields -0.67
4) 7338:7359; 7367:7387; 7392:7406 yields 0.34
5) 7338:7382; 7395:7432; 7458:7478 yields 0.28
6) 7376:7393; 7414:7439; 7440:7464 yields 0.52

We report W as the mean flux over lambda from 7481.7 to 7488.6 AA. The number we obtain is 12.2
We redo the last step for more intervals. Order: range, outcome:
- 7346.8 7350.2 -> 11.9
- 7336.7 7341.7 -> 11.6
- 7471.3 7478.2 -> 12.3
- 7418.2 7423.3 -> 11.8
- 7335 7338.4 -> 10.9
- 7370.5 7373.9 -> 12.2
